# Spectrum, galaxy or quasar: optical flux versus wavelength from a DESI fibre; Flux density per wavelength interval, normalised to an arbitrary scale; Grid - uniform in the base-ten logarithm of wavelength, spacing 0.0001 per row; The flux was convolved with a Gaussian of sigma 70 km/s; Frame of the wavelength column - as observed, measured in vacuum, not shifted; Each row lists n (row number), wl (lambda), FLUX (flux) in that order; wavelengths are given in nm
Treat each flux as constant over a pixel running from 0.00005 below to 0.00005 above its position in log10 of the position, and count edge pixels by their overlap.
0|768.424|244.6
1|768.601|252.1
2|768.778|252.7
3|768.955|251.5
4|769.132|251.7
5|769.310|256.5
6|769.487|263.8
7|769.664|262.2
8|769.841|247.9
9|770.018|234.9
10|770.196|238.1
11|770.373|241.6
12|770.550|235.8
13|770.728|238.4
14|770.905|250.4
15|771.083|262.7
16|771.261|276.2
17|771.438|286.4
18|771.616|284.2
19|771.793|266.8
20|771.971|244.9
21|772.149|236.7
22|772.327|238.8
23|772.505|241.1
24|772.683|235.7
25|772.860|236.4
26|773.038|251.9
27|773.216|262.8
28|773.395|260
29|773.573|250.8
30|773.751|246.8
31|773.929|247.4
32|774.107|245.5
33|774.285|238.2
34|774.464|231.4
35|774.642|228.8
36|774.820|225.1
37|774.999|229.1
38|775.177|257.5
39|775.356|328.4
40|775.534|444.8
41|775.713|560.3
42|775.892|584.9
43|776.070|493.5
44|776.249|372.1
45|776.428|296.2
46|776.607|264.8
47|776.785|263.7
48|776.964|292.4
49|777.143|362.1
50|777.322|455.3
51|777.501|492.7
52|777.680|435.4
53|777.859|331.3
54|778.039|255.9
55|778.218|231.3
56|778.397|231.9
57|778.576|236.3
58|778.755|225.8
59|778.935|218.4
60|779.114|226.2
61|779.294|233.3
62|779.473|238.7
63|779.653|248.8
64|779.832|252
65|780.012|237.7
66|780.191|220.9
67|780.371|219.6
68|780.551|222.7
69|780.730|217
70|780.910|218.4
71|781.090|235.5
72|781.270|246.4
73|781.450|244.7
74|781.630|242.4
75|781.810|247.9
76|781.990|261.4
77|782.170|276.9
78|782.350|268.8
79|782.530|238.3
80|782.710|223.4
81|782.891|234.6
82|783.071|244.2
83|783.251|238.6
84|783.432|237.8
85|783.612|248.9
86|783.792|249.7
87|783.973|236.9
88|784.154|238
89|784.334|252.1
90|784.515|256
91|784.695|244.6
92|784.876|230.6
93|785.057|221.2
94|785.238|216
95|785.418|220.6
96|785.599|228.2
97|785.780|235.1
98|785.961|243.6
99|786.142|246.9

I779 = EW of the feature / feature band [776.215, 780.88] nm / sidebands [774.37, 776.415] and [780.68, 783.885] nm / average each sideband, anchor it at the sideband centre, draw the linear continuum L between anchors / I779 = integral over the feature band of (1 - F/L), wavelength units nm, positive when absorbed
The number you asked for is 0.44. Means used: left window 357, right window 243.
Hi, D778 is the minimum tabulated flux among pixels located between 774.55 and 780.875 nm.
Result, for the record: 217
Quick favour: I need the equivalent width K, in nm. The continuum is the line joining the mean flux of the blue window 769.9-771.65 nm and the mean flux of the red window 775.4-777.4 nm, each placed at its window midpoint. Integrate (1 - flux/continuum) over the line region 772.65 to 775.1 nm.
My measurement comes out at 0.658 nm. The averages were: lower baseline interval 254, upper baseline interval 397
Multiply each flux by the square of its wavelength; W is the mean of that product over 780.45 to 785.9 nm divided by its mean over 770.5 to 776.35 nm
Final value 0.9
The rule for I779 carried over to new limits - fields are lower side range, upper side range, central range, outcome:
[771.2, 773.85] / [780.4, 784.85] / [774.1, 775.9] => -0.47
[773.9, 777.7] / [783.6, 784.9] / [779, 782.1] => 0.55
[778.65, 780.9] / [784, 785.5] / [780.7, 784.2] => -0.16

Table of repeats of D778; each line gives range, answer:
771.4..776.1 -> 225.1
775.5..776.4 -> 372.1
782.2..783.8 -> 223.4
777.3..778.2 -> 255.9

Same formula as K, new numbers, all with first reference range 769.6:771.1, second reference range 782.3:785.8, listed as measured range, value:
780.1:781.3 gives 0.074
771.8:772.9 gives 0.012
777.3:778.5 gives -0.494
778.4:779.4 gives 0.050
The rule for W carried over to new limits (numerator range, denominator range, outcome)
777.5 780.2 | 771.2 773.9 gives 1.05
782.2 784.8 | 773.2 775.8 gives 0.88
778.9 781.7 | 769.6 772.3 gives 0.94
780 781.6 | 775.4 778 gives 0.58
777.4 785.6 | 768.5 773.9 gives 1.02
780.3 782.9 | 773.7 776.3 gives 0.74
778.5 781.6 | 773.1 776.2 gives 0.75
